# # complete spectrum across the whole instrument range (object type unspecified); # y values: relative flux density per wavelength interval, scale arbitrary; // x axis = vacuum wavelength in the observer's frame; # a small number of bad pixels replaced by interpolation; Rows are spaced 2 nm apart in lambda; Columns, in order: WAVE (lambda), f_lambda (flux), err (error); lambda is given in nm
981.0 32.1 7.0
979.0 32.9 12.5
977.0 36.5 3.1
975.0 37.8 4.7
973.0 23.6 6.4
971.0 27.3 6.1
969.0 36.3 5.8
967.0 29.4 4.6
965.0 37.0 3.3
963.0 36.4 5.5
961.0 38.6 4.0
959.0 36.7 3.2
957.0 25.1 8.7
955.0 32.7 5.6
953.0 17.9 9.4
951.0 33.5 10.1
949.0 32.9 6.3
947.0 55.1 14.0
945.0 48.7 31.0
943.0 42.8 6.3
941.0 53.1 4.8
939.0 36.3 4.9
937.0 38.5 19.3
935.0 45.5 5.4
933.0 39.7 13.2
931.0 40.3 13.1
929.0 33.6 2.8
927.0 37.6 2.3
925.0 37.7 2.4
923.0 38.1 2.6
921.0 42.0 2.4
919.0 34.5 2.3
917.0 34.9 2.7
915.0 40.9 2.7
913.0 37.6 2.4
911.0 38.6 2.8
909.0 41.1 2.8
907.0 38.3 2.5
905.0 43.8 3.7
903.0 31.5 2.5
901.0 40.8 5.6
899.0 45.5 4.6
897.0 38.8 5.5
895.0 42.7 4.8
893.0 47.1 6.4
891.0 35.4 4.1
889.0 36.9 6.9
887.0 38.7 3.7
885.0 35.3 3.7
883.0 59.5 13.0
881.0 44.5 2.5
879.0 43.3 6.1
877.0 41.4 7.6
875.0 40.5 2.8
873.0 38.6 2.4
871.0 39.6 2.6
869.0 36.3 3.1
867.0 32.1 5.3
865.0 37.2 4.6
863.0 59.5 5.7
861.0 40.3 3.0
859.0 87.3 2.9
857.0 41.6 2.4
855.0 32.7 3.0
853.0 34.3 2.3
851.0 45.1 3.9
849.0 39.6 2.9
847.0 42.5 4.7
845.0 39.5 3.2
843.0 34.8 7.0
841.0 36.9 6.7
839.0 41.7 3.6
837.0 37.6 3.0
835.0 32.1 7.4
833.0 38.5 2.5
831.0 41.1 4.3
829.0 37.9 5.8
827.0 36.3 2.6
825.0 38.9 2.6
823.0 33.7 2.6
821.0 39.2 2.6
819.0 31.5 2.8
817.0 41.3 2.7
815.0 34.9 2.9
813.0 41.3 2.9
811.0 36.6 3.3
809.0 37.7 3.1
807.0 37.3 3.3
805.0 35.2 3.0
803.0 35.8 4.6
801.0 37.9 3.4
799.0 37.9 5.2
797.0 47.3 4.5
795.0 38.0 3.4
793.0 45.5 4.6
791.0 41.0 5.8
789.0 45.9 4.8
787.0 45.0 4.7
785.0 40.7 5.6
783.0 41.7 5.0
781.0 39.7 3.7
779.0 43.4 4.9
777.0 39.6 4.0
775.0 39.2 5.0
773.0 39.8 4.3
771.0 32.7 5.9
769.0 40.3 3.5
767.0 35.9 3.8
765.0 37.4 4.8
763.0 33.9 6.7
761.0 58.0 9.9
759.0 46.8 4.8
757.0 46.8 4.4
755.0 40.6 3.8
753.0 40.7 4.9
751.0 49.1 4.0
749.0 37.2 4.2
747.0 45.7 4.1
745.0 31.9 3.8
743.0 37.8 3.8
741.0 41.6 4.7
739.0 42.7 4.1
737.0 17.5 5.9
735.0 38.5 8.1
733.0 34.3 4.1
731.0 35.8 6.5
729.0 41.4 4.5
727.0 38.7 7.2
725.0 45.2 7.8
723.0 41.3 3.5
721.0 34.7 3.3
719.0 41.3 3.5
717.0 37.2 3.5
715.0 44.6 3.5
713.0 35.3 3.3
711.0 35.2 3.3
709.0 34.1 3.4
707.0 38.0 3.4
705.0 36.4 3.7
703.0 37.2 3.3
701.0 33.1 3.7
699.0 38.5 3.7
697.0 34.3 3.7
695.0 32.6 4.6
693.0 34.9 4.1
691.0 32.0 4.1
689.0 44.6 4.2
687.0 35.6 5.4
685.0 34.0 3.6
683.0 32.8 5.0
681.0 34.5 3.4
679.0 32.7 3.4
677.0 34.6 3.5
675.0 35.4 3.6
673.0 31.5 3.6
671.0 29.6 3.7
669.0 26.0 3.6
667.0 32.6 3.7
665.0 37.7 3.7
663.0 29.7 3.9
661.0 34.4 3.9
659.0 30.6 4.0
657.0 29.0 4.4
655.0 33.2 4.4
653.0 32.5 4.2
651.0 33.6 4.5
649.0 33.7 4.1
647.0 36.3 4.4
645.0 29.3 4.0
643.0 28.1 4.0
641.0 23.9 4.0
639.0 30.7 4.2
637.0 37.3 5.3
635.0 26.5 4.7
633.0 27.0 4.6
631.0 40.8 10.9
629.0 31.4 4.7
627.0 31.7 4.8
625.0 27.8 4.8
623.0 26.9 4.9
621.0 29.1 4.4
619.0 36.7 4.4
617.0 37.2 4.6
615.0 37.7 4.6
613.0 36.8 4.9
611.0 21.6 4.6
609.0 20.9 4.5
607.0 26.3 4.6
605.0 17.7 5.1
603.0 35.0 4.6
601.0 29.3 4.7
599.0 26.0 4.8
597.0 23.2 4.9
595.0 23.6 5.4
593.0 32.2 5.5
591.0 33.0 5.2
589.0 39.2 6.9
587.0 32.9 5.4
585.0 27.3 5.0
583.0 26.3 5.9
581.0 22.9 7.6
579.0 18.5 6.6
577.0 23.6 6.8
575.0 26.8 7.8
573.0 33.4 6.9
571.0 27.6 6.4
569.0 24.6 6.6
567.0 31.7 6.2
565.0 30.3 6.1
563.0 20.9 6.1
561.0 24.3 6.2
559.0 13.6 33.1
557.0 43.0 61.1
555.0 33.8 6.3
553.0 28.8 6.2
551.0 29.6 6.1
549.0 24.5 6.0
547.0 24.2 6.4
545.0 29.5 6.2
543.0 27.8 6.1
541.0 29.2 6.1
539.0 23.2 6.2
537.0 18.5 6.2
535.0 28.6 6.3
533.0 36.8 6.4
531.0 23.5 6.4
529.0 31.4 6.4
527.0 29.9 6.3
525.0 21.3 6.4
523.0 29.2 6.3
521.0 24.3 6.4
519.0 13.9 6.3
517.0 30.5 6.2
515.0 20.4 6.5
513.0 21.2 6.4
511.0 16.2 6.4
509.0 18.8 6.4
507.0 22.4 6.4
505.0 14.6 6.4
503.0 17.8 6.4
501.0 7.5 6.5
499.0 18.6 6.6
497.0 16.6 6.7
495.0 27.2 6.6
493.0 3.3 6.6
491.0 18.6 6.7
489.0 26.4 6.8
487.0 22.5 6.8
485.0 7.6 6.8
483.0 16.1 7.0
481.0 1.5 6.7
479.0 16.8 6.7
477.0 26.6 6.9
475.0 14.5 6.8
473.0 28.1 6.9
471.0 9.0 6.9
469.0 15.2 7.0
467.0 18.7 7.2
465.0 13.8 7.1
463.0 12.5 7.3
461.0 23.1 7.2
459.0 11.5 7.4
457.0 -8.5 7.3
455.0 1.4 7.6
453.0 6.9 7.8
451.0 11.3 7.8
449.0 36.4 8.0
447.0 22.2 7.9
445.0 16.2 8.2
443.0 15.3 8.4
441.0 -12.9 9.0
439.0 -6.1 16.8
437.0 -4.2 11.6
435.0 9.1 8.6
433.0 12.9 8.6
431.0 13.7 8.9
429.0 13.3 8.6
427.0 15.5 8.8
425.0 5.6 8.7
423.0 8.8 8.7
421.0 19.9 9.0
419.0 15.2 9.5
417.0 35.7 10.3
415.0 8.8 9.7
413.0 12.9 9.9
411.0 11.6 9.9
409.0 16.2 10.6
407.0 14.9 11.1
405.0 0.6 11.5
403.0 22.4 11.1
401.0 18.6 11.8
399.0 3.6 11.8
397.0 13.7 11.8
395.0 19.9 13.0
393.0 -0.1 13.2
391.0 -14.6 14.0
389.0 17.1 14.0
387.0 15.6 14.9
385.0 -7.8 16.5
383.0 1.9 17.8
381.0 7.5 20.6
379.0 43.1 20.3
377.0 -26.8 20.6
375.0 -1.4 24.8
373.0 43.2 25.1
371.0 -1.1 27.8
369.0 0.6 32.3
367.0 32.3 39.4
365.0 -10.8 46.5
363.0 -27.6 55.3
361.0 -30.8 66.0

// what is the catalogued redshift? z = 0.31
